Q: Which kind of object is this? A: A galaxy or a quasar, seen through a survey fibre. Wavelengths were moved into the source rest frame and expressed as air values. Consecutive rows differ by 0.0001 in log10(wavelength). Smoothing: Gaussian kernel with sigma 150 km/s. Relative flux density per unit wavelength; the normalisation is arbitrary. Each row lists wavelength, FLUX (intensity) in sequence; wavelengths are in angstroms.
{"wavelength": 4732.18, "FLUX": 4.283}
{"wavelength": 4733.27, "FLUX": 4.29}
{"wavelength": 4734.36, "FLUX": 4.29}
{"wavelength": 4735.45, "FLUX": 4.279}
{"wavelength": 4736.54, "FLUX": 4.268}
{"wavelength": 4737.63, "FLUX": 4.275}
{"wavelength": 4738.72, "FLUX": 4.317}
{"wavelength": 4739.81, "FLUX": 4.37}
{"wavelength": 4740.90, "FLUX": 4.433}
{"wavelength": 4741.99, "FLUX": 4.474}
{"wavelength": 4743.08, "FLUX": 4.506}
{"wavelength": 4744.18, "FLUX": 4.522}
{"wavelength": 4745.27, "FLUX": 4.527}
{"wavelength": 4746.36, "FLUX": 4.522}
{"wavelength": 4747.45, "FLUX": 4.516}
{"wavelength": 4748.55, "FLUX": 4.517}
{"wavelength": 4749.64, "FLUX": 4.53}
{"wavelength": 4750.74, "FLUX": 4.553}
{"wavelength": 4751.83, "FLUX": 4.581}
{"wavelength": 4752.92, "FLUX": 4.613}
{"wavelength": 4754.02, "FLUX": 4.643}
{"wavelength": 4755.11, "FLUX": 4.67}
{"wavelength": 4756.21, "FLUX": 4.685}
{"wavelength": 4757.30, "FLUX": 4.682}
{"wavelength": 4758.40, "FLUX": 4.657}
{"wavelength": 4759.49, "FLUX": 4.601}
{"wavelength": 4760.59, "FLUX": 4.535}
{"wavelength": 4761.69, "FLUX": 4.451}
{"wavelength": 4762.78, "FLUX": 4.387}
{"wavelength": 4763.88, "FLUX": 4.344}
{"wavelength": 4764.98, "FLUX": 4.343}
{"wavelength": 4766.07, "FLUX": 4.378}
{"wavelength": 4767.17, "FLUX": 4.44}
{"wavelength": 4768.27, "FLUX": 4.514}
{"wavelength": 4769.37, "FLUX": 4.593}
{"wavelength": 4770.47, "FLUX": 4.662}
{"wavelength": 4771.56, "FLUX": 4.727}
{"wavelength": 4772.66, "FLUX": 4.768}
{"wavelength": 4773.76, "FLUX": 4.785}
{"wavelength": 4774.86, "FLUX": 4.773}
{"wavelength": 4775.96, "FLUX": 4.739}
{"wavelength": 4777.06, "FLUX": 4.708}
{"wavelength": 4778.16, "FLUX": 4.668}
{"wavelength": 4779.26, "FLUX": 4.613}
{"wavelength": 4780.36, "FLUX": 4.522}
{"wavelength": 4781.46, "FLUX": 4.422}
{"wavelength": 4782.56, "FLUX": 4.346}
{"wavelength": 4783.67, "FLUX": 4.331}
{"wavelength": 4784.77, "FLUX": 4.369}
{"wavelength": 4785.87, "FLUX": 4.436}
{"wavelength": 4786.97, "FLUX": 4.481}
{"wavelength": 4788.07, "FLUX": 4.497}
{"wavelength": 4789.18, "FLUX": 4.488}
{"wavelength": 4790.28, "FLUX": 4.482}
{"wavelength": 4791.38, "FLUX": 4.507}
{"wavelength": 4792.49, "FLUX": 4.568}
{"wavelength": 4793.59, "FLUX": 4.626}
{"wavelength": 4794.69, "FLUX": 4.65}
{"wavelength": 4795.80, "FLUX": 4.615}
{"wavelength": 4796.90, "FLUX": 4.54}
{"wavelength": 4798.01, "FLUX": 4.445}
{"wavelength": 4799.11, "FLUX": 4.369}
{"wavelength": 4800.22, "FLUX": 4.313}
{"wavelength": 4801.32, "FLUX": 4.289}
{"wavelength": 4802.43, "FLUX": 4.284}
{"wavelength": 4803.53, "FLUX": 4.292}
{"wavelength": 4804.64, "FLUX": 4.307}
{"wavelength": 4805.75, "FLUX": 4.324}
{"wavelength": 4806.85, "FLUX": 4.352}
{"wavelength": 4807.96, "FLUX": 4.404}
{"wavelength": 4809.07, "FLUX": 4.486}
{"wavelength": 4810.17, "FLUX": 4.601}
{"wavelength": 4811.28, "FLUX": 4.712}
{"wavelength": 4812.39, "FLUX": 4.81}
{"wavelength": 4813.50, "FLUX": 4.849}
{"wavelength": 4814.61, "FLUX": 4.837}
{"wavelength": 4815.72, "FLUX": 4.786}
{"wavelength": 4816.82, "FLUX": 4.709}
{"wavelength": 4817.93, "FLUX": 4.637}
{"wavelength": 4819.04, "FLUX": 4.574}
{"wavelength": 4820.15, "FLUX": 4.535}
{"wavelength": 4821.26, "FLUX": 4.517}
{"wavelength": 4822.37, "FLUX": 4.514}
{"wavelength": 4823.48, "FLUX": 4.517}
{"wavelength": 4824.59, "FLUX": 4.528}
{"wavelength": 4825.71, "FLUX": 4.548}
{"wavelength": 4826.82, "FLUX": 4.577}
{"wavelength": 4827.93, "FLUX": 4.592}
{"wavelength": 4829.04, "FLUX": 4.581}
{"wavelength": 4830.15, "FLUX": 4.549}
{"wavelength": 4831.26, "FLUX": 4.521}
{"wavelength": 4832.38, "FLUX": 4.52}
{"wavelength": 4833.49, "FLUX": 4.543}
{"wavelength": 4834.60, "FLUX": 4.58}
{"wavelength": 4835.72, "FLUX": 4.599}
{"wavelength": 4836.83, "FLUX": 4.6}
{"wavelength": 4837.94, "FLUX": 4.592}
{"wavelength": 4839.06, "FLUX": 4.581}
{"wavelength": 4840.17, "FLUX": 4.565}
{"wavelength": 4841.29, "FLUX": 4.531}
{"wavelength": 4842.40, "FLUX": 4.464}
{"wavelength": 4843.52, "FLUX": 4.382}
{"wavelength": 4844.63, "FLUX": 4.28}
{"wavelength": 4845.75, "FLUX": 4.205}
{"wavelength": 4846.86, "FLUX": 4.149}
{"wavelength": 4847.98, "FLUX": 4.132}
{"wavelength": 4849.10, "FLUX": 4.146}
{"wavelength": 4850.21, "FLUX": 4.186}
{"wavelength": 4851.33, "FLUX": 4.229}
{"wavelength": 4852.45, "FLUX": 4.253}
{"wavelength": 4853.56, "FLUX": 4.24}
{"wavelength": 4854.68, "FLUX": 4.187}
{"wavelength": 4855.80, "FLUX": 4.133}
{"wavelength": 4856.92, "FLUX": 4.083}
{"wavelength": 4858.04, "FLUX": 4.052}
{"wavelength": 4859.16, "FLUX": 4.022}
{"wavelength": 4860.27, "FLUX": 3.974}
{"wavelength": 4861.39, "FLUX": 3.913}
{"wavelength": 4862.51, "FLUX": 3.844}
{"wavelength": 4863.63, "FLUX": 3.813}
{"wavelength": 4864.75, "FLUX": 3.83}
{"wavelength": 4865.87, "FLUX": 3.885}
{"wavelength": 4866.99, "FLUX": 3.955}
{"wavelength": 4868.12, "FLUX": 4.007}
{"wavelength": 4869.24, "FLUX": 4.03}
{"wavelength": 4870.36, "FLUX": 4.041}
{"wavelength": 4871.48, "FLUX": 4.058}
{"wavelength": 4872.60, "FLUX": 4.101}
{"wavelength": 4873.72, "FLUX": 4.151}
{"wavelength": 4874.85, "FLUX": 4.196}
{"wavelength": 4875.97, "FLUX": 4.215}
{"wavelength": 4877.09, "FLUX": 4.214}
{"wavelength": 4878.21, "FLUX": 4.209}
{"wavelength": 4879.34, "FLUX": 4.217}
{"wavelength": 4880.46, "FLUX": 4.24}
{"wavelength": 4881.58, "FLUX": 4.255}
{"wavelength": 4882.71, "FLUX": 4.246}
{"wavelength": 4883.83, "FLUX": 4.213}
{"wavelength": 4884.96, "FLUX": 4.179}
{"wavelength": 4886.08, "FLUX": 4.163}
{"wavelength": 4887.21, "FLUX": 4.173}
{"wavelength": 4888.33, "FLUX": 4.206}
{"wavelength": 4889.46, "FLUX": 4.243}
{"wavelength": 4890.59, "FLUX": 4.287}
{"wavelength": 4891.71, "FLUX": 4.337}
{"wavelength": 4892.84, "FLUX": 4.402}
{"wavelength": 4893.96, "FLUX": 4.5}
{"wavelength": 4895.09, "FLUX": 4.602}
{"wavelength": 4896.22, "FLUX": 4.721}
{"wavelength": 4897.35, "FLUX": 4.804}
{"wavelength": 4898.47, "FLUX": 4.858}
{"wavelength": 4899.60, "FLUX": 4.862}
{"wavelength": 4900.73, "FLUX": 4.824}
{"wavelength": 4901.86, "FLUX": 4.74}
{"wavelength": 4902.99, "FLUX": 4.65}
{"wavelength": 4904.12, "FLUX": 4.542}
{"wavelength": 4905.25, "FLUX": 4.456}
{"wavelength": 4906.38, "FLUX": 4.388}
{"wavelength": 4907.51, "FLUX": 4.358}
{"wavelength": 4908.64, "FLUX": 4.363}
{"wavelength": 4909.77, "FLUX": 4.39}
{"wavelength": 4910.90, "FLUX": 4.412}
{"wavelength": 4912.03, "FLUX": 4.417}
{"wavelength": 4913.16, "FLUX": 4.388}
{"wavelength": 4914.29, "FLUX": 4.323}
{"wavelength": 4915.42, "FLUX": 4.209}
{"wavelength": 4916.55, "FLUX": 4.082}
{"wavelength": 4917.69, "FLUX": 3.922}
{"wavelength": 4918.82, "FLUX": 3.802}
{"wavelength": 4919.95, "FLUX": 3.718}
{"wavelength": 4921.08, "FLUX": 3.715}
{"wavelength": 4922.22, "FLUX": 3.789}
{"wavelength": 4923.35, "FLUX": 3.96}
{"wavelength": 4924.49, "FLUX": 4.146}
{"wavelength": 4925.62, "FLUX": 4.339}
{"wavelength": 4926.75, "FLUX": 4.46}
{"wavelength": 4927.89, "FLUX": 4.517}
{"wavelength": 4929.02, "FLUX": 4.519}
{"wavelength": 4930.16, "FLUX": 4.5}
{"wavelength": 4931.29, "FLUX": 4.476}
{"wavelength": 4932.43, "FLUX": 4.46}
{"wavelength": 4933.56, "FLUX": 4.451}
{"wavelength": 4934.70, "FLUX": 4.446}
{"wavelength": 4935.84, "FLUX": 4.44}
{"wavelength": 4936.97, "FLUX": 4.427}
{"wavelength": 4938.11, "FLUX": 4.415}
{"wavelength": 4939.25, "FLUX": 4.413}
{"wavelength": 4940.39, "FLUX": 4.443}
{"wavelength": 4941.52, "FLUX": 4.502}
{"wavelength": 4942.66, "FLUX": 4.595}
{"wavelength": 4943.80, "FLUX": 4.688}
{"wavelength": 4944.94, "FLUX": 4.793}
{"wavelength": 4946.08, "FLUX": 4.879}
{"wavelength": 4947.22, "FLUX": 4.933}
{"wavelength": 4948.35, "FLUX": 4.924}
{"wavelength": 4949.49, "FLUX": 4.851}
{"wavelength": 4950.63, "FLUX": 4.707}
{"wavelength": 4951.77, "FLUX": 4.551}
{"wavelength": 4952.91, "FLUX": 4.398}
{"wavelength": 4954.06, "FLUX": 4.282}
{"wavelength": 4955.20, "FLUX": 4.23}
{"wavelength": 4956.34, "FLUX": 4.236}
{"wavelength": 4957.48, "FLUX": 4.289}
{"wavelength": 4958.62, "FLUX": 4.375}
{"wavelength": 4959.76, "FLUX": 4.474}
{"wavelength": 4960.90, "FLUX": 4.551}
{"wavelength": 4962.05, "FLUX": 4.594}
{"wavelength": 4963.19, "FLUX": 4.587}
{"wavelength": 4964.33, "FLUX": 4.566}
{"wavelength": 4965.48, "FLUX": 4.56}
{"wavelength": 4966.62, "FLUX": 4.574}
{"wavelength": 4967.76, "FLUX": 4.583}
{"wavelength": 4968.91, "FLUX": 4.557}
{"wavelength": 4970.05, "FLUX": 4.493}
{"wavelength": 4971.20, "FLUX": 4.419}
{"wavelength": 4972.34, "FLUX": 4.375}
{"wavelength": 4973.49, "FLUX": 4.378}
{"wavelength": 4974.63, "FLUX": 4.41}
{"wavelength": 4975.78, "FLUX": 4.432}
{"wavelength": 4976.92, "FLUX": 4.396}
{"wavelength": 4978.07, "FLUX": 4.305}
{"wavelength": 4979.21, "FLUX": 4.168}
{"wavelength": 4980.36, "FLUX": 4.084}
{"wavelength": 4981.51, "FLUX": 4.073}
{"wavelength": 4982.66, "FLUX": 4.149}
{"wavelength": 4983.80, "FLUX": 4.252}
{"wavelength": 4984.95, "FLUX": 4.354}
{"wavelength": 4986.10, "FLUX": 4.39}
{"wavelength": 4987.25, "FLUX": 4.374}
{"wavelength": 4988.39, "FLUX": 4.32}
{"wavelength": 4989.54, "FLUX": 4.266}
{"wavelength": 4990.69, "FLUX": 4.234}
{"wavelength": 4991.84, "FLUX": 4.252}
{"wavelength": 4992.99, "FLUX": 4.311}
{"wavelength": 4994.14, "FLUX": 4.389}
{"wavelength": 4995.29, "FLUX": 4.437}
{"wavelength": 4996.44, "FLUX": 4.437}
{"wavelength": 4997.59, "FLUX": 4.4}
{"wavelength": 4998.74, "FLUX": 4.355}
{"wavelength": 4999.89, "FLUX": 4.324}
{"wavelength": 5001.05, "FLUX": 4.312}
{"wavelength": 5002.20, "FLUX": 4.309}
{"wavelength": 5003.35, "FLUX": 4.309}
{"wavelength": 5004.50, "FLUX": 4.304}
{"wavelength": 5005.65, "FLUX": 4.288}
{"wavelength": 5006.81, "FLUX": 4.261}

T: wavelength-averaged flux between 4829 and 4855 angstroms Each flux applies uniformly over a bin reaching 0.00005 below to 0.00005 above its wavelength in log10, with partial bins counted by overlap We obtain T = 4.4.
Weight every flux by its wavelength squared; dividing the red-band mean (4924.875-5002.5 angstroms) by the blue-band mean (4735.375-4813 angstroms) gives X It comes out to 1.06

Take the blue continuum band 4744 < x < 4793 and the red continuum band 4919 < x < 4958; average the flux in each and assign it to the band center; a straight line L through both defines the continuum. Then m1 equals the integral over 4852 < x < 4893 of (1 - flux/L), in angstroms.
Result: 3.21 angstroms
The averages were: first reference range 4.55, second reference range 4.42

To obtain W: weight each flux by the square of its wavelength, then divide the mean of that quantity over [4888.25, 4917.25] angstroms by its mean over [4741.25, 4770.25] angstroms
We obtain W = 1.05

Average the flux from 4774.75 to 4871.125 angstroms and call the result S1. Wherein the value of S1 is 4.4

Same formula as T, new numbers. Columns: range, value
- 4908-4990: 4.39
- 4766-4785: 4.58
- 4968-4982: 4.35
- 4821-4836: 4.55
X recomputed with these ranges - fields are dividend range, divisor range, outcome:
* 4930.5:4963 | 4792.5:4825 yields 1.06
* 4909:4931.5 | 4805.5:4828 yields 0.95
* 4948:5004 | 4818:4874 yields 1.08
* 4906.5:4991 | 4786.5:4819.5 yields 1.03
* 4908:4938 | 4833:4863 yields 1.03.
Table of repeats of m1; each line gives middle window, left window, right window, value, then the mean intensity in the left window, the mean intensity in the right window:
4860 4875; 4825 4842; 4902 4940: 1.62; 4.56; 4.3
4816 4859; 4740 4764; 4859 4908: -0.53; 4.54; 4.27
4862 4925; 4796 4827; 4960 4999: 2.98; 4.52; 4.38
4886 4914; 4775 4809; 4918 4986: -0.39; 4.47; 4.41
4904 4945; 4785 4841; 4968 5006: 0.75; 4.54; 4.33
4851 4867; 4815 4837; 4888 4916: 1.81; 4.58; 4.49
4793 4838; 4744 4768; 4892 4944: -0.59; 4.53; 4.4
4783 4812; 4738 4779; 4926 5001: 0.54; 4.56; 4.44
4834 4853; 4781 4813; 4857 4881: -0.85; 4.46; 4.05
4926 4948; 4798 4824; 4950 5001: -0.66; 4.52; 4.38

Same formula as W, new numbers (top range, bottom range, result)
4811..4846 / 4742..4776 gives 1.03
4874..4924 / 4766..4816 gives 0.99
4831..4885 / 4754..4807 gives 0.96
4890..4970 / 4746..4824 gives 1.04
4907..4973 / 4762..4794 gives 1.04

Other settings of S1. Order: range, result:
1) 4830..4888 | 4.22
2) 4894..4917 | 4.52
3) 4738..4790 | 4.54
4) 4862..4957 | 4.34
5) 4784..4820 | 4.52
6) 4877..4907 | 4.43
